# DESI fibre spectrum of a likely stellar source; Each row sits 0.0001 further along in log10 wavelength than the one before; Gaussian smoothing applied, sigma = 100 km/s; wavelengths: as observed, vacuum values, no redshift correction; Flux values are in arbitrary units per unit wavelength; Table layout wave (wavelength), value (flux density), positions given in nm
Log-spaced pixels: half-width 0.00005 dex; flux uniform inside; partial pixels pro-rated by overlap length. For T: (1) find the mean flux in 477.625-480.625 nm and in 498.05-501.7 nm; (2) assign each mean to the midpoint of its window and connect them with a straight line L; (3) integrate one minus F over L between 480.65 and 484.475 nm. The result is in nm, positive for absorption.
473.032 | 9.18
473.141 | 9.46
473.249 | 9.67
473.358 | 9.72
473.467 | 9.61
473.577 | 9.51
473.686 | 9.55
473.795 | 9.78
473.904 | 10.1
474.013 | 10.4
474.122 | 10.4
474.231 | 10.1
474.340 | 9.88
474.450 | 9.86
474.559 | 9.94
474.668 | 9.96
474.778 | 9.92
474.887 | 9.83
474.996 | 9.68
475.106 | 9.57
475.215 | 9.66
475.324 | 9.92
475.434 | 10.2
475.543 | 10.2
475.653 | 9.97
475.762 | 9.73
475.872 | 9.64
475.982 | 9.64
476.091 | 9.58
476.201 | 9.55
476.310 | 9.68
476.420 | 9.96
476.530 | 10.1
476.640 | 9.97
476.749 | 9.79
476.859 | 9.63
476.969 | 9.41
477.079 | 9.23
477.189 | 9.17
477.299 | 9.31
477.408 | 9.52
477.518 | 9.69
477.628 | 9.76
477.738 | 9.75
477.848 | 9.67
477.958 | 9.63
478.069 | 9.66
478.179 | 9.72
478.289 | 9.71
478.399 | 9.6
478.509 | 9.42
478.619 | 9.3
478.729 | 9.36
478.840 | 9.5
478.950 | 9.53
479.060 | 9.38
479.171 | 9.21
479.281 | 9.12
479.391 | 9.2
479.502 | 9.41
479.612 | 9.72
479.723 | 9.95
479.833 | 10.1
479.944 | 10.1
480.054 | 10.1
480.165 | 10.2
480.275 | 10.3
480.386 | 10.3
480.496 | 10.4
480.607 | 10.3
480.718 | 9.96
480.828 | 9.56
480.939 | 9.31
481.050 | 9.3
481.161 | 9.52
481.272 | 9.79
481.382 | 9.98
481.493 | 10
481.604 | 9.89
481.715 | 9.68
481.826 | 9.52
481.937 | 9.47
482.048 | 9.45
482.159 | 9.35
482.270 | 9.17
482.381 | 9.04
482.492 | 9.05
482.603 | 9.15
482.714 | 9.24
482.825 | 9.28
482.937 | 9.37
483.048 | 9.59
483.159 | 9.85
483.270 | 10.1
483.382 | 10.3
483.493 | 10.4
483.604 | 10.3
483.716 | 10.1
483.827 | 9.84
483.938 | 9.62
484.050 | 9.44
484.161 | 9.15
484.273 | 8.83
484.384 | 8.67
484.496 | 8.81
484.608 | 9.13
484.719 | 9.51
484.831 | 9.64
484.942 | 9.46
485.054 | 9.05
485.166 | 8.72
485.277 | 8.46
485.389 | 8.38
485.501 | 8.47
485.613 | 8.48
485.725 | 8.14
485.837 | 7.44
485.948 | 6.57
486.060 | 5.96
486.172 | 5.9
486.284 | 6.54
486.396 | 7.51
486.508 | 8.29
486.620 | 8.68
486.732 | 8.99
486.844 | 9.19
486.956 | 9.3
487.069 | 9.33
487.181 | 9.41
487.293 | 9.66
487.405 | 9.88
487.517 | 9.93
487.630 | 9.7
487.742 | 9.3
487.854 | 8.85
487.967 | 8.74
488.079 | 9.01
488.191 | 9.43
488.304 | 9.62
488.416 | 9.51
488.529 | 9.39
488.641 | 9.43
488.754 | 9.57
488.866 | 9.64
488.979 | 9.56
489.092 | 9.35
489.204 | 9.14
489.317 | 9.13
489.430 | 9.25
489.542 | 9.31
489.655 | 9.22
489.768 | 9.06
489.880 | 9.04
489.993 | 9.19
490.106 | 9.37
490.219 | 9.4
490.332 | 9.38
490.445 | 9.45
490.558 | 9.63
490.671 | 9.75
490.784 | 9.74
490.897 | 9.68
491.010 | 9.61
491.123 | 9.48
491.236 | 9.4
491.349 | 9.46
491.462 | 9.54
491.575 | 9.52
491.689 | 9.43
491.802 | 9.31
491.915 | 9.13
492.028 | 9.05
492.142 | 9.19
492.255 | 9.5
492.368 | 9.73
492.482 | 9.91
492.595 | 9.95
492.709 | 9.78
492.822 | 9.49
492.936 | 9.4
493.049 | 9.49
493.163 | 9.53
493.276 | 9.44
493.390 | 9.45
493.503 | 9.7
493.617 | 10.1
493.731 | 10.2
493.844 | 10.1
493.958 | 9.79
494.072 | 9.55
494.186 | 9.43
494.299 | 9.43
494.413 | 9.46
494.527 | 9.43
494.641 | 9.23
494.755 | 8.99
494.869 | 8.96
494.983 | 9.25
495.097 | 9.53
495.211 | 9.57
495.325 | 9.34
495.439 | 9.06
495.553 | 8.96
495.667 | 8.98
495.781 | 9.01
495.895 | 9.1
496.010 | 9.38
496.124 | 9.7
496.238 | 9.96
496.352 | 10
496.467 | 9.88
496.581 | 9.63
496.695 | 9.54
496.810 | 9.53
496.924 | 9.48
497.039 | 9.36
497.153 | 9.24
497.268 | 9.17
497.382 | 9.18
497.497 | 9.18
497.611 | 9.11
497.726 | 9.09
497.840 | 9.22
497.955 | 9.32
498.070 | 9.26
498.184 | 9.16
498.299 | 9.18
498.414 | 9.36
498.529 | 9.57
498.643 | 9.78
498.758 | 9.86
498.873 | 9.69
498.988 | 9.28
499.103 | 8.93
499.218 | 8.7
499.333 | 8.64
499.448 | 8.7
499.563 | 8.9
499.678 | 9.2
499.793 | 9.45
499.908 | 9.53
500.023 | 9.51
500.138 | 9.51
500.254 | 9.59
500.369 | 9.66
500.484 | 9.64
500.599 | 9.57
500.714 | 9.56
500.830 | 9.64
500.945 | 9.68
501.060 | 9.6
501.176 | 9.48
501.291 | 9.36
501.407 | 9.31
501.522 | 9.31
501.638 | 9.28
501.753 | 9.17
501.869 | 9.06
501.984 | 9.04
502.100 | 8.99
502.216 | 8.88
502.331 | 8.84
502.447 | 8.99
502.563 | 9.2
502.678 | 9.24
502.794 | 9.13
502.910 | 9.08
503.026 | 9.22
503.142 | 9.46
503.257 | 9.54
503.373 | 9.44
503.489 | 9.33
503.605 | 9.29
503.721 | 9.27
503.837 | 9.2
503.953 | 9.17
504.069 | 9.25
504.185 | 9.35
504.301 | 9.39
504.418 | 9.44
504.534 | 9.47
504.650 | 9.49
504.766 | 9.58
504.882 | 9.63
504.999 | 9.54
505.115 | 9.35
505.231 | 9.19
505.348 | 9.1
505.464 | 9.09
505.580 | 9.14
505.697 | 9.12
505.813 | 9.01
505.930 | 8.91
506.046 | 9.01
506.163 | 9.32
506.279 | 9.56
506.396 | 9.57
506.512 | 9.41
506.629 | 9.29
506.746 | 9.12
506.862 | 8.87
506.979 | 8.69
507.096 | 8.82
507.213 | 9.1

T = 0.04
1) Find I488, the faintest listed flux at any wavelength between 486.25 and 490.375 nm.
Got 6.54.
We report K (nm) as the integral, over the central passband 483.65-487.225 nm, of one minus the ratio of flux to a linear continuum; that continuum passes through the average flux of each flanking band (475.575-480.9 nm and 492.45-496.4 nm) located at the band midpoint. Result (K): 0.38 nm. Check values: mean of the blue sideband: 9.7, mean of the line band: 8.59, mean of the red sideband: 9.5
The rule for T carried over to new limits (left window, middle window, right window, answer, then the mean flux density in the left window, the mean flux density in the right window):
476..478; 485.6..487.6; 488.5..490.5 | 0.232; 9.64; 9.33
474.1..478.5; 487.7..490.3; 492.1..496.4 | 0.079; 9.75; 9.5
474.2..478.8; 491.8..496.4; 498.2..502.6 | -0.033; 9.71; 9.3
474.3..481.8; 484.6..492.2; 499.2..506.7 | 0.408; 9.73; 9.29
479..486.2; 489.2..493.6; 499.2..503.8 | -0.071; 9.32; 9.28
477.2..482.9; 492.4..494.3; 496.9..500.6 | -0.063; 9.62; 9.3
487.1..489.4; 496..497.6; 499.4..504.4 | -0.028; 9.41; 9.3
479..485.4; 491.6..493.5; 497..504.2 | -0.018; 9.56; 9.28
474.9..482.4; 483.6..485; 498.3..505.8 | 0.030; 9.68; 9.31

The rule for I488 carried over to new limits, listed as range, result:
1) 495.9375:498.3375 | 9.09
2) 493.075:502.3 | 8.64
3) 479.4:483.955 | 9.04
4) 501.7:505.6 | 8.84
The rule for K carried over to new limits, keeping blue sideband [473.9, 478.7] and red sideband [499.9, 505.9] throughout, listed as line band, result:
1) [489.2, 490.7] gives 0.04 nm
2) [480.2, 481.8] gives -0.03 nm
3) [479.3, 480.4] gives -0.02 nm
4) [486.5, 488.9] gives 0.06 nm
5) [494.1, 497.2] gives 0.02 nm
